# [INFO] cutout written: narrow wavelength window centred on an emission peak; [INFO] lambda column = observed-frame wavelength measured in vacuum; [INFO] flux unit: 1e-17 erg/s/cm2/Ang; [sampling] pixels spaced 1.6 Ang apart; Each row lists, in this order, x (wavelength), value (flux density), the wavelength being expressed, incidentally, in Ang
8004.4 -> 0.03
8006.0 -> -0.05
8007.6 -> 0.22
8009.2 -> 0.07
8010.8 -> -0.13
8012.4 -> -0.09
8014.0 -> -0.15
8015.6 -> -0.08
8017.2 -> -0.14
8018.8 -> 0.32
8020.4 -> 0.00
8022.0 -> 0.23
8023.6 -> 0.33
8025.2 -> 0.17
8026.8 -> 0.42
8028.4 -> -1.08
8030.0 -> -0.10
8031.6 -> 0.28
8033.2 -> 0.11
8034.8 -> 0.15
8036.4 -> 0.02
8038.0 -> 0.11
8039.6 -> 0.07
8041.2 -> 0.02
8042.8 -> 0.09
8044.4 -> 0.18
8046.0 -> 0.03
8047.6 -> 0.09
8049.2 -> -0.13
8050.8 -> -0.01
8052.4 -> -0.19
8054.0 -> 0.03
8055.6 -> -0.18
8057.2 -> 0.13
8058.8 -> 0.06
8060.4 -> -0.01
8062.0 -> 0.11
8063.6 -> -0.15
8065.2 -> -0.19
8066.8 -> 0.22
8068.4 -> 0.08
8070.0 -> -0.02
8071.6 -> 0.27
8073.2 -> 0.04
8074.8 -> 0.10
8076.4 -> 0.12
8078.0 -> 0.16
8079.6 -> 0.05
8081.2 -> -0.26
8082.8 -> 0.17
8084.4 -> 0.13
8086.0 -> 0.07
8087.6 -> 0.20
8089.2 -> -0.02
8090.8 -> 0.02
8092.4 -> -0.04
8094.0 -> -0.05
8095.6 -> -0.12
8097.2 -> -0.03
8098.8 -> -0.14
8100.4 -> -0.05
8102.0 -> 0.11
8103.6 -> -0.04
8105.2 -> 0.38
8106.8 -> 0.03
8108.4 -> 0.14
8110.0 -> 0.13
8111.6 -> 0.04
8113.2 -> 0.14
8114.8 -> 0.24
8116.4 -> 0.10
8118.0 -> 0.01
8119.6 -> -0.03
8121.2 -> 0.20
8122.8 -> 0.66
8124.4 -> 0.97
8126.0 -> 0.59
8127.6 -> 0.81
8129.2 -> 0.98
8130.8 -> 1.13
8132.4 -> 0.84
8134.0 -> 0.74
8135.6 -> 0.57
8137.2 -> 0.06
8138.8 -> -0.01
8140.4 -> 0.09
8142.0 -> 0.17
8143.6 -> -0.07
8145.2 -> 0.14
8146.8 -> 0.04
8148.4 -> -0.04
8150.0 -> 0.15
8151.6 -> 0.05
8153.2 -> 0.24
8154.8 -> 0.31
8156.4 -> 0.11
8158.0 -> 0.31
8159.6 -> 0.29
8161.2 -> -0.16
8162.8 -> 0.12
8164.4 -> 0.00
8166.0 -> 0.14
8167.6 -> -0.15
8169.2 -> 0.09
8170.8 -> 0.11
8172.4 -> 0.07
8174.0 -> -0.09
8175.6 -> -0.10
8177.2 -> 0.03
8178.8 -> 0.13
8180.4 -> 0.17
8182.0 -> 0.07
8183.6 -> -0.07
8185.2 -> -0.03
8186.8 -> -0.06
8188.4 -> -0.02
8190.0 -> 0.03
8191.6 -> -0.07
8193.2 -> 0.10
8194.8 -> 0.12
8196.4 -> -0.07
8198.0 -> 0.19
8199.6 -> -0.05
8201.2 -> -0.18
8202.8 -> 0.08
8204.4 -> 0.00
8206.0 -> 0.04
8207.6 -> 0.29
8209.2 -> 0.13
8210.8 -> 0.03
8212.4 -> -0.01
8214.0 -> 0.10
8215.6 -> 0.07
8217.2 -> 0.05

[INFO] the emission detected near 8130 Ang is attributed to [O II] 3727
